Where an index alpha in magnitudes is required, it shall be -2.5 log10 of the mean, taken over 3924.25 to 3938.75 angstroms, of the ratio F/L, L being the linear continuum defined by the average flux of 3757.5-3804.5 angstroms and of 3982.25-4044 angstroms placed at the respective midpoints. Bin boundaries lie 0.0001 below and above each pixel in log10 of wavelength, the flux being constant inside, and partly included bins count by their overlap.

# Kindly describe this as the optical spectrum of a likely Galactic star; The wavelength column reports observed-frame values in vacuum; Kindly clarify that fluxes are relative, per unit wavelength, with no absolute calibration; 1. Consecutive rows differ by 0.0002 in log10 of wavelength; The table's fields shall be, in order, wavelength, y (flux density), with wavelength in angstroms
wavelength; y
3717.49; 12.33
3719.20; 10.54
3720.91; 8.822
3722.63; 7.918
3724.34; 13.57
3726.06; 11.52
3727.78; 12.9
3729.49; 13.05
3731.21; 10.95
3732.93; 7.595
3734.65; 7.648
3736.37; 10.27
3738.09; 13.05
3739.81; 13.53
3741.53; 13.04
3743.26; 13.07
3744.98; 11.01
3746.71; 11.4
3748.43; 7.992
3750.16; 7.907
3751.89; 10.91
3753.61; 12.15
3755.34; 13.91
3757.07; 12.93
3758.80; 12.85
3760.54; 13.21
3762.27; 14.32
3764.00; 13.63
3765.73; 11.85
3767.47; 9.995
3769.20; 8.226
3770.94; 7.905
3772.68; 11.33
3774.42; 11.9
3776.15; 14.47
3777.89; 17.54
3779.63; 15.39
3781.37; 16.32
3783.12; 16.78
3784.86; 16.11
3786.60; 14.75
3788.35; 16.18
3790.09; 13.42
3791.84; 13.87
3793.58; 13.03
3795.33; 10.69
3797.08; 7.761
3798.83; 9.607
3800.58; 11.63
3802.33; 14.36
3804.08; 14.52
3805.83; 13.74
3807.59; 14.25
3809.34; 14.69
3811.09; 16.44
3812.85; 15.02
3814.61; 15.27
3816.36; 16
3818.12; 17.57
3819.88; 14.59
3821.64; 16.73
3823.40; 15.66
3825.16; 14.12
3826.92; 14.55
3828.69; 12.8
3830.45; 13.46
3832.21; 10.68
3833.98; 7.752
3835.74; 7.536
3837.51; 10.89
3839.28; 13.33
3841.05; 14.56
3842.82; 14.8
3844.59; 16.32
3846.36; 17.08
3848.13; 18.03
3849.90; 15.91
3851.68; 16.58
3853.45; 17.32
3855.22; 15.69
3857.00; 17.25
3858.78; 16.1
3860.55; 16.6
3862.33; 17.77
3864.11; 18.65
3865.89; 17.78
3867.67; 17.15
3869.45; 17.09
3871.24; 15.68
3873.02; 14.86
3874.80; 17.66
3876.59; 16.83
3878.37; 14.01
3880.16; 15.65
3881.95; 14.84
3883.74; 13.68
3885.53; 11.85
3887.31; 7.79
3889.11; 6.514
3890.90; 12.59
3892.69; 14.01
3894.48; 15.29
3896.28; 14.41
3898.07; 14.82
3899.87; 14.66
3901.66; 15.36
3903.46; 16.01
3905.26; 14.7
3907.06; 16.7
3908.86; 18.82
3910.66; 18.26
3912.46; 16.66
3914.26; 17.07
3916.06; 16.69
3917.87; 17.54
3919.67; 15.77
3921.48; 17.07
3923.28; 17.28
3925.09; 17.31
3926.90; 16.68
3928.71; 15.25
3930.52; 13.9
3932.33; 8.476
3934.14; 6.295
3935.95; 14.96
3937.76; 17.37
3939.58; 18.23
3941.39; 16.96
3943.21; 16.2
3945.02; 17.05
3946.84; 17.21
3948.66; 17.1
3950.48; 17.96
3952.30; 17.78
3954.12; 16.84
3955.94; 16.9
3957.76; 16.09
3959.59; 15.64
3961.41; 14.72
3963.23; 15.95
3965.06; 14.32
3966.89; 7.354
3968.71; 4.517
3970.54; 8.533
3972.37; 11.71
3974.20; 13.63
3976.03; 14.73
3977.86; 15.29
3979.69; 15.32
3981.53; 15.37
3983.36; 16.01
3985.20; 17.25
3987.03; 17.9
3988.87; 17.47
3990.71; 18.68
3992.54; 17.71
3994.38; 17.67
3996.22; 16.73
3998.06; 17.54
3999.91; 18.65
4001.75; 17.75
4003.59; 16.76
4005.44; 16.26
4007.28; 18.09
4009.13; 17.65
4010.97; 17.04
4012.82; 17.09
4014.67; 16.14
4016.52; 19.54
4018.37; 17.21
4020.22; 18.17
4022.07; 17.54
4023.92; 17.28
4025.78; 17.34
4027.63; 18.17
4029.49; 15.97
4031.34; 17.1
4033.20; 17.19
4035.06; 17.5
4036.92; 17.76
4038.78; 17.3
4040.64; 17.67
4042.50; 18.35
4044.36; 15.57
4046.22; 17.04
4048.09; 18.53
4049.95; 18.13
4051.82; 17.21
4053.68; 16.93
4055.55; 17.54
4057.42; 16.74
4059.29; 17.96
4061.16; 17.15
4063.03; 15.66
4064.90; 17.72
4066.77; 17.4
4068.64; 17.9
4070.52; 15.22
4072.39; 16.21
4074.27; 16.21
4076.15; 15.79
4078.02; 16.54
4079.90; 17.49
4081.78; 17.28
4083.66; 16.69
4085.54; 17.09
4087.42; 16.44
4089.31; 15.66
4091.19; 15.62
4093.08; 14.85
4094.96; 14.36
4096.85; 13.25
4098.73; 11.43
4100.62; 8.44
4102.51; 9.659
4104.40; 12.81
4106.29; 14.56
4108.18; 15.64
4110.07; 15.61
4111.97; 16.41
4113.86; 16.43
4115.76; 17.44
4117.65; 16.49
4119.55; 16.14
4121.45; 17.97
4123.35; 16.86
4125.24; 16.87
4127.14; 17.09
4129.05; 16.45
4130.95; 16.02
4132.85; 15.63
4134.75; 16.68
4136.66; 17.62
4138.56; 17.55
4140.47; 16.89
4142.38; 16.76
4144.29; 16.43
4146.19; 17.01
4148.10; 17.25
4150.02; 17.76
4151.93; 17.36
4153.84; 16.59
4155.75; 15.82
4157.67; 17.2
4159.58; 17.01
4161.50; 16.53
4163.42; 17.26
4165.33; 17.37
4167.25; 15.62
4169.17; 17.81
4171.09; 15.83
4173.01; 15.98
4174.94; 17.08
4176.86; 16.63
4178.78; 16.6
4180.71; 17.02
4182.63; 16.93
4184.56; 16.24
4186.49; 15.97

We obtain 0.15 mag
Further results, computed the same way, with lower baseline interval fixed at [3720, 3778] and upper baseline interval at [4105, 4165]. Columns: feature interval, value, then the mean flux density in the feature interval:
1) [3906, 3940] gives -0.14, 15.8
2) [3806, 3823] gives -0.25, 15.5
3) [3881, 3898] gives 0.08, 12.5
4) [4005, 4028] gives -0.16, 17.5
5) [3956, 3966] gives -0.08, 15.5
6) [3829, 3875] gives -0.18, 15.2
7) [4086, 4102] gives 0.17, 13.7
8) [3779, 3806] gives -0.13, 13.6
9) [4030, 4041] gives -0.13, 17.4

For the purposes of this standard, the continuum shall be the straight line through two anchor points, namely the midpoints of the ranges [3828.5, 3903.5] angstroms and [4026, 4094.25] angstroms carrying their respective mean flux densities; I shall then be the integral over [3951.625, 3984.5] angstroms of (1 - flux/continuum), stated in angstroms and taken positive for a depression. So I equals 3.9 angstroms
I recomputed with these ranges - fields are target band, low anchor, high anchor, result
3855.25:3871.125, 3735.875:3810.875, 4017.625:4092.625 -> -3.4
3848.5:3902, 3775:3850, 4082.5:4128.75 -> -3.1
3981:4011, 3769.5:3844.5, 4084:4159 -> -4.9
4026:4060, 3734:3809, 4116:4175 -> -3.7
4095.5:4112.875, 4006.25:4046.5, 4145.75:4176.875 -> 4.0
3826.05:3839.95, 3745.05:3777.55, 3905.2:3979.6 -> 1.8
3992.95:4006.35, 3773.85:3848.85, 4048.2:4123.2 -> -1.8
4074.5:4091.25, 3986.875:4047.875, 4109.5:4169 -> 0.5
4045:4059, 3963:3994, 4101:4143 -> -2.1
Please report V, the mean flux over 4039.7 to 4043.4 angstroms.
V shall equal 18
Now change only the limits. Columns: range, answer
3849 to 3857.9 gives 16.5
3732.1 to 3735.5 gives 7.62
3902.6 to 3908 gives 15.8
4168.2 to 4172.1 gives 16.8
